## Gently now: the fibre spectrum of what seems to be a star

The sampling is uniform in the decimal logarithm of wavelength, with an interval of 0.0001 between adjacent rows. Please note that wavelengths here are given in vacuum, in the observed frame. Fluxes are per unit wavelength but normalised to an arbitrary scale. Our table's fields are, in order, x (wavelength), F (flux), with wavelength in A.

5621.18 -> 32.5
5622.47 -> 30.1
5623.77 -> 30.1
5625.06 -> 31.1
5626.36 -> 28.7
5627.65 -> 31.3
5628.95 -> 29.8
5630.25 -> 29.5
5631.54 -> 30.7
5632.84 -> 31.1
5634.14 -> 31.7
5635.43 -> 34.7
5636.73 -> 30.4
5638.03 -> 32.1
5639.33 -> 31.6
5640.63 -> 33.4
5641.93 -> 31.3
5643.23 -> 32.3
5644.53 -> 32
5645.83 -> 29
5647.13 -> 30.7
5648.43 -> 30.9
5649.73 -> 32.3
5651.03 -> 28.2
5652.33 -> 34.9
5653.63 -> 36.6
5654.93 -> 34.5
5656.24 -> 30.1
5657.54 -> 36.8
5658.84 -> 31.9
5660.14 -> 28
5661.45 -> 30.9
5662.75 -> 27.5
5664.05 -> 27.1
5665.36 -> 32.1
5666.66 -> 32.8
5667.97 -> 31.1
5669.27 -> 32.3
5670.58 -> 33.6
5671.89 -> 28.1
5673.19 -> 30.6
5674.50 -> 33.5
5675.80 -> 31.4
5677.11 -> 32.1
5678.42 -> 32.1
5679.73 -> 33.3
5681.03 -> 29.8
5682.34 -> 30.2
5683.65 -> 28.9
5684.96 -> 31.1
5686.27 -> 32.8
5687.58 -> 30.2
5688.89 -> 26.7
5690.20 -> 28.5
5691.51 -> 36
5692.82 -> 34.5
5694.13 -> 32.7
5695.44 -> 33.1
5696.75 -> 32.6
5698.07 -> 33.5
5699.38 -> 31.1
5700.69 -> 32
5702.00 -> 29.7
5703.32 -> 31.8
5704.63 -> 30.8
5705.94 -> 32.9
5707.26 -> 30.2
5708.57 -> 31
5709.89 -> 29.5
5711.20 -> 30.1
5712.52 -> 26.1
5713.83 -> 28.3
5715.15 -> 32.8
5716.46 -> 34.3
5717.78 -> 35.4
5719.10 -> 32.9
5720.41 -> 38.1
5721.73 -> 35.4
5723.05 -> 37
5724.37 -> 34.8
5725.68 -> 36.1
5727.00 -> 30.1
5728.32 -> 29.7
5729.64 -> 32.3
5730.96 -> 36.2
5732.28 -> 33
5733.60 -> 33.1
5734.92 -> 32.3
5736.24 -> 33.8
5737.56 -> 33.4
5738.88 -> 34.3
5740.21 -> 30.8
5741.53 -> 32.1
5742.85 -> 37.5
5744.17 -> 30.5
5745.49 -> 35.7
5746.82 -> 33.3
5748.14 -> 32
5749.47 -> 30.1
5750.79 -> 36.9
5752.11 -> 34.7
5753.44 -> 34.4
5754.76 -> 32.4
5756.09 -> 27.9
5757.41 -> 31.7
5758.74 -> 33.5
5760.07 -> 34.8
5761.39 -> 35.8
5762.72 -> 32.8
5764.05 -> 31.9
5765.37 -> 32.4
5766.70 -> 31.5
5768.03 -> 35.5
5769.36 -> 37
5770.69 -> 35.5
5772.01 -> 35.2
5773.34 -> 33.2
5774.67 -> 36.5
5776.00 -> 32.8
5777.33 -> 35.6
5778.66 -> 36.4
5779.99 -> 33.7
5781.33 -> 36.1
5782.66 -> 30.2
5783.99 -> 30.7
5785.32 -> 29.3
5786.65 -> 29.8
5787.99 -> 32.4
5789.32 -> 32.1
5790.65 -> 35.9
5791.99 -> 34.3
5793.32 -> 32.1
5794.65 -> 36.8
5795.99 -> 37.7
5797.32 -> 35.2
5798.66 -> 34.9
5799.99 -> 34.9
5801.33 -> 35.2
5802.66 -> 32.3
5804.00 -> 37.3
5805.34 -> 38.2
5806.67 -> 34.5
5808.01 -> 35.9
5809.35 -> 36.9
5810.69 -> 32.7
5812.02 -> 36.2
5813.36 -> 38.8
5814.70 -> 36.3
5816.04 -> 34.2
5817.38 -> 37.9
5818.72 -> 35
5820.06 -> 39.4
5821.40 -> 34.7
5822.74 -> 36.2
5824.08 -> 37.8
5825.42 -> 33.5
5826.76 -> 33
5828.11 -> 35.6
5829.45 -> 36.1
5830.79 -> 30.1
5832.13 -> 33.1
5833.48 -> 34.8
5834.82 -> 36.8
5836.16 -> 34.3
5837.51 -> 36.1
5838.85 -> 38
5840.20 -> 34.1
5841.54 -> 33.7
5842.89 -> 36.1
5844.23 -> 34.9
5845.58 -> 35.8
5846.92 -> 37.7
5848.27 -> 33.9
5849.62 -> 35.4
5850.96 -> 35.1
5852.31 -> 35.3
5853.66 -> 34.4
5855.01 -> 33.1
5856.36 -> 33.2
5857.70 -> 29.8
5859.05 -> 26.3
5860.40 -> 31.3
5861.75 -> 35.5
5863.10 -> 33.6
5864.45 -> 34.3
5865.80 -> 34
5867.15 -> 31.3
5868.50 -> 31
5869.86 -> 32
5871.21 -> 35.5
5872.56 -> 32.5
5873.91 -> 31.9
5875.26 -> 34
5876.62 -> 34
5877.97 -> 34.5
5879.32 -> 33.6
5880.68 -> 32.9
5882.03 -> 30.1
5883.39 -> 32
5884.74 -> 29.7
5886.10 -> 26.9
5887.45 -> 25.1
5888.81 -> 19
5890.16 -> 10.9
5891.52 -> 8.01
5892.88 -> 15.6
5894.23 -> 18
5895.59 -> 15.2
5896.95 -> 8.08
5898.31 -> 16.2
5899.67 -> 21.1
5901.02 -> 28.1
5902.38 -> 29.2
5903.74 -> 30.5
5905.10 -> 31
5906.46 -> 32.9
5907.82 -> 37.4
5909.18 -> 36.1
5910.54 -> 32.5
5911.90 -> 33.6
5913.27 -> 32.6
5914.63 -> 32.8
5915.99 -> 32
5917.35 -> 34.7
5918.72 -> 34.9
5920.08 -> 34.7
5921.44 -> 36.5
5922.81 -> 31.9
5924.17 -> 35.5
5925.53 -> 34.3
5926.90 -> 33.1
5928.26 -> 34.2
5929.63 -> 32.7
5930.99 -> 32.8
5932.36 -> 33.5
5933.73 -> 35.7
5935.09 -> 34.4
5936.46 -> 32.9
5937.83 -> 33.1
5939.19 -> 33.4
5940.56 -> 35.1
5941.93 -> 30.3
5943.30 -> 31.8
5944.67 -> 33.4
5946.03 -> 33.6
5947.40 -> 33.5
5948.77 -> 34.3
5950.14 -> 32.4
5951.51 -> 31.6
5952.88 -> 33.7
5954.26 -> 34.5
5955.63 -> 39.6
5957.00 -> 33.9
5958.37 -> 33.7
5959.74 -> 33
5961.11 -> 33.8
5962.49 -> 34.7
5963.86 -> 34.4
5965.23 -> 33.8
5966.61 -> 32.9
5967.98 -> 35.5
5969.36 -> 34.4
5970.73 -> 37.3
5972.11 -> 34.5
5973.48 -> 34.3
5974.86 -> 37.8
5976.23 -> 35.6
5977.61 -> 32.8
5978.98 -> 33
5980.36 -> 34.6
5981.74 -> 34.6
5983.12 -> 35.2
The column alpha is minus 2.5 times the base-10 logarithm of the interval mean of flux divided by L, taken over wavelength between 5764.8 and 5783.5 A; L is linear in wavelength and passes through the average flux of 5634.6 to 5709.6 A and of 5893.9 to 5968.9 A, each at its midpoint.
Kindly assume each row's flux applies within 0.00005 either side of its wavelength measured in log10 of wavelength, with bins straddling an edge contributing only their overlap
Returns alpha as -0.09 mag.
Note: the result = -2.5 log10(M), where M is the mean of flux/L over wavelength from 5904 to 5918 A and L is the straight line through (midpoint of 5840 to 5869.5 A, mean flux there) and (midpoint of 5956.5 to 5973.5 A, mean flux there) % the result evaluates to 0.02 mag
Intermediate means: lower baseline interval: 33.6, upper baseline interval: 34.3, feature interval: 33.5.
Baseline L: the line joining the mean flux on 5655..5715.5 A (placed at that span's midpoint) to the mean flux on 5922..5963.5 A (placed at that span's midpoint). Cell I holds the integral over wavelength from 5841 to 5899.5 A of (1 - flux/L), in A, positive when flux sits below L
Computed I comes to 6.6 A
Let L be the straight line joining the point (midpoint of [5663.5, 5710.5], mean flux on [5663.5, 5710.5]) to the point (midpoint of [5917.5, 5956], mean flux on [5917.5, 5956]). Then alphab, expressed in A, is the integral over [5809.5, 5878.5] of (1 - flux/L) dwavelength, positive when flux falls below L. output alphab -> -3.2 A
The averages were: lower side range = 31.4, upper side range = 33.8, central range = 34.4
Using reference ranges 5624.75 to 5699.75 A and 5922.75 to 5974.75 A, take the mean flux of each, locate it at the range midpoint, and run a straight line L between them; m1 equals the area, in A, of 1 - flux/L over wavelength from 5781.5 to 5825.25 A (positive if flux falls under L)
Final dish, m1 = -2.90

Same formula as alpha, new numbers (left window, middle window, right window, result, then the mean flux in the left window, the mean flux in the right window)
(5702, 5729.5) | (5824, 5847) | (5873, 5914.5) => -0.22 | 32.3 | 26.8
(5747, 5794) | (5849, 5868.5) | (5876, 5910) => -0.19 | 33.4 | 25.5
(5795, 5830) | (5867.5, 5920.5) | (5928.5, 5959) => 0.22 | 35.8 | 33.6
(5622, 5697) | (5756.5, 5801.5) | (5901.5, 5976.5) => -0.05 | 31.4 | 33.8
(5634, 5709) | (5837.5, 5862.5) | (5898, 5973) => -0.05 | 31.6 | 33.2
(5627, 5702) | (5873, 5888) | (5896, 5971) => 0.03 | 31.5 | 32.5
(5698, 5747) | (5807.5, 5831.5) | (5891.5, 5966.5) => -0.11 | 32.7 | 31.3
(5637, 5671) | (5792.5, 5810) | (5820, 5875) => -0.06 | 31.7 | 34.1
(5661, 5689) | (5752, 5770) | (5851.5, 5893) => -0.09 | 30.9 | 29.9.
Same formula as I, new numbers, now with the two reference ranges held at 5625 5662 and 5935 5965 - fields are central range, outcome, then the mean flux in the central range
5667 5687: 0.3 A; 31.4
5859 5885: 0.4 A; 32.7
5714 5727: -1.0 A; 34.7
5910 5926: -0.2 A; 33.8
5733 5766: -0.8 A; 33.1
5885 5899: 7.0 A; 16.7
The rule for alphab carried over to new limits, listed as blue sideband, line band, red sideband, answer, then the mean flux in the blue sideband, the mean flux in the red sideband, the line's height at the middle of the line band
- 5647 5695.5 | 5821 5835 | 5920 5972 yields -0.7 A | 31.5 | 33.9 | 32.9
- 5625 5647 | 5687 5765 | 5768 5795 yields 0.4 A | 31.2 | 33.8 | 32.8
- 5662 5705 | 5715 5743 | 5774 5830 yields -1.0 A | 31.3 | 34.9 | 32.7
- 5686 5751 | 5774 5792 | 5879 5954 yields -0.9 A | 32.5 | 29.8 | 31.6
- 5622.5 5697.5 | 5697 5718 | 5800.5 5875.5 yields 0.7 A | 31.4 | 34.6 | 32.3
